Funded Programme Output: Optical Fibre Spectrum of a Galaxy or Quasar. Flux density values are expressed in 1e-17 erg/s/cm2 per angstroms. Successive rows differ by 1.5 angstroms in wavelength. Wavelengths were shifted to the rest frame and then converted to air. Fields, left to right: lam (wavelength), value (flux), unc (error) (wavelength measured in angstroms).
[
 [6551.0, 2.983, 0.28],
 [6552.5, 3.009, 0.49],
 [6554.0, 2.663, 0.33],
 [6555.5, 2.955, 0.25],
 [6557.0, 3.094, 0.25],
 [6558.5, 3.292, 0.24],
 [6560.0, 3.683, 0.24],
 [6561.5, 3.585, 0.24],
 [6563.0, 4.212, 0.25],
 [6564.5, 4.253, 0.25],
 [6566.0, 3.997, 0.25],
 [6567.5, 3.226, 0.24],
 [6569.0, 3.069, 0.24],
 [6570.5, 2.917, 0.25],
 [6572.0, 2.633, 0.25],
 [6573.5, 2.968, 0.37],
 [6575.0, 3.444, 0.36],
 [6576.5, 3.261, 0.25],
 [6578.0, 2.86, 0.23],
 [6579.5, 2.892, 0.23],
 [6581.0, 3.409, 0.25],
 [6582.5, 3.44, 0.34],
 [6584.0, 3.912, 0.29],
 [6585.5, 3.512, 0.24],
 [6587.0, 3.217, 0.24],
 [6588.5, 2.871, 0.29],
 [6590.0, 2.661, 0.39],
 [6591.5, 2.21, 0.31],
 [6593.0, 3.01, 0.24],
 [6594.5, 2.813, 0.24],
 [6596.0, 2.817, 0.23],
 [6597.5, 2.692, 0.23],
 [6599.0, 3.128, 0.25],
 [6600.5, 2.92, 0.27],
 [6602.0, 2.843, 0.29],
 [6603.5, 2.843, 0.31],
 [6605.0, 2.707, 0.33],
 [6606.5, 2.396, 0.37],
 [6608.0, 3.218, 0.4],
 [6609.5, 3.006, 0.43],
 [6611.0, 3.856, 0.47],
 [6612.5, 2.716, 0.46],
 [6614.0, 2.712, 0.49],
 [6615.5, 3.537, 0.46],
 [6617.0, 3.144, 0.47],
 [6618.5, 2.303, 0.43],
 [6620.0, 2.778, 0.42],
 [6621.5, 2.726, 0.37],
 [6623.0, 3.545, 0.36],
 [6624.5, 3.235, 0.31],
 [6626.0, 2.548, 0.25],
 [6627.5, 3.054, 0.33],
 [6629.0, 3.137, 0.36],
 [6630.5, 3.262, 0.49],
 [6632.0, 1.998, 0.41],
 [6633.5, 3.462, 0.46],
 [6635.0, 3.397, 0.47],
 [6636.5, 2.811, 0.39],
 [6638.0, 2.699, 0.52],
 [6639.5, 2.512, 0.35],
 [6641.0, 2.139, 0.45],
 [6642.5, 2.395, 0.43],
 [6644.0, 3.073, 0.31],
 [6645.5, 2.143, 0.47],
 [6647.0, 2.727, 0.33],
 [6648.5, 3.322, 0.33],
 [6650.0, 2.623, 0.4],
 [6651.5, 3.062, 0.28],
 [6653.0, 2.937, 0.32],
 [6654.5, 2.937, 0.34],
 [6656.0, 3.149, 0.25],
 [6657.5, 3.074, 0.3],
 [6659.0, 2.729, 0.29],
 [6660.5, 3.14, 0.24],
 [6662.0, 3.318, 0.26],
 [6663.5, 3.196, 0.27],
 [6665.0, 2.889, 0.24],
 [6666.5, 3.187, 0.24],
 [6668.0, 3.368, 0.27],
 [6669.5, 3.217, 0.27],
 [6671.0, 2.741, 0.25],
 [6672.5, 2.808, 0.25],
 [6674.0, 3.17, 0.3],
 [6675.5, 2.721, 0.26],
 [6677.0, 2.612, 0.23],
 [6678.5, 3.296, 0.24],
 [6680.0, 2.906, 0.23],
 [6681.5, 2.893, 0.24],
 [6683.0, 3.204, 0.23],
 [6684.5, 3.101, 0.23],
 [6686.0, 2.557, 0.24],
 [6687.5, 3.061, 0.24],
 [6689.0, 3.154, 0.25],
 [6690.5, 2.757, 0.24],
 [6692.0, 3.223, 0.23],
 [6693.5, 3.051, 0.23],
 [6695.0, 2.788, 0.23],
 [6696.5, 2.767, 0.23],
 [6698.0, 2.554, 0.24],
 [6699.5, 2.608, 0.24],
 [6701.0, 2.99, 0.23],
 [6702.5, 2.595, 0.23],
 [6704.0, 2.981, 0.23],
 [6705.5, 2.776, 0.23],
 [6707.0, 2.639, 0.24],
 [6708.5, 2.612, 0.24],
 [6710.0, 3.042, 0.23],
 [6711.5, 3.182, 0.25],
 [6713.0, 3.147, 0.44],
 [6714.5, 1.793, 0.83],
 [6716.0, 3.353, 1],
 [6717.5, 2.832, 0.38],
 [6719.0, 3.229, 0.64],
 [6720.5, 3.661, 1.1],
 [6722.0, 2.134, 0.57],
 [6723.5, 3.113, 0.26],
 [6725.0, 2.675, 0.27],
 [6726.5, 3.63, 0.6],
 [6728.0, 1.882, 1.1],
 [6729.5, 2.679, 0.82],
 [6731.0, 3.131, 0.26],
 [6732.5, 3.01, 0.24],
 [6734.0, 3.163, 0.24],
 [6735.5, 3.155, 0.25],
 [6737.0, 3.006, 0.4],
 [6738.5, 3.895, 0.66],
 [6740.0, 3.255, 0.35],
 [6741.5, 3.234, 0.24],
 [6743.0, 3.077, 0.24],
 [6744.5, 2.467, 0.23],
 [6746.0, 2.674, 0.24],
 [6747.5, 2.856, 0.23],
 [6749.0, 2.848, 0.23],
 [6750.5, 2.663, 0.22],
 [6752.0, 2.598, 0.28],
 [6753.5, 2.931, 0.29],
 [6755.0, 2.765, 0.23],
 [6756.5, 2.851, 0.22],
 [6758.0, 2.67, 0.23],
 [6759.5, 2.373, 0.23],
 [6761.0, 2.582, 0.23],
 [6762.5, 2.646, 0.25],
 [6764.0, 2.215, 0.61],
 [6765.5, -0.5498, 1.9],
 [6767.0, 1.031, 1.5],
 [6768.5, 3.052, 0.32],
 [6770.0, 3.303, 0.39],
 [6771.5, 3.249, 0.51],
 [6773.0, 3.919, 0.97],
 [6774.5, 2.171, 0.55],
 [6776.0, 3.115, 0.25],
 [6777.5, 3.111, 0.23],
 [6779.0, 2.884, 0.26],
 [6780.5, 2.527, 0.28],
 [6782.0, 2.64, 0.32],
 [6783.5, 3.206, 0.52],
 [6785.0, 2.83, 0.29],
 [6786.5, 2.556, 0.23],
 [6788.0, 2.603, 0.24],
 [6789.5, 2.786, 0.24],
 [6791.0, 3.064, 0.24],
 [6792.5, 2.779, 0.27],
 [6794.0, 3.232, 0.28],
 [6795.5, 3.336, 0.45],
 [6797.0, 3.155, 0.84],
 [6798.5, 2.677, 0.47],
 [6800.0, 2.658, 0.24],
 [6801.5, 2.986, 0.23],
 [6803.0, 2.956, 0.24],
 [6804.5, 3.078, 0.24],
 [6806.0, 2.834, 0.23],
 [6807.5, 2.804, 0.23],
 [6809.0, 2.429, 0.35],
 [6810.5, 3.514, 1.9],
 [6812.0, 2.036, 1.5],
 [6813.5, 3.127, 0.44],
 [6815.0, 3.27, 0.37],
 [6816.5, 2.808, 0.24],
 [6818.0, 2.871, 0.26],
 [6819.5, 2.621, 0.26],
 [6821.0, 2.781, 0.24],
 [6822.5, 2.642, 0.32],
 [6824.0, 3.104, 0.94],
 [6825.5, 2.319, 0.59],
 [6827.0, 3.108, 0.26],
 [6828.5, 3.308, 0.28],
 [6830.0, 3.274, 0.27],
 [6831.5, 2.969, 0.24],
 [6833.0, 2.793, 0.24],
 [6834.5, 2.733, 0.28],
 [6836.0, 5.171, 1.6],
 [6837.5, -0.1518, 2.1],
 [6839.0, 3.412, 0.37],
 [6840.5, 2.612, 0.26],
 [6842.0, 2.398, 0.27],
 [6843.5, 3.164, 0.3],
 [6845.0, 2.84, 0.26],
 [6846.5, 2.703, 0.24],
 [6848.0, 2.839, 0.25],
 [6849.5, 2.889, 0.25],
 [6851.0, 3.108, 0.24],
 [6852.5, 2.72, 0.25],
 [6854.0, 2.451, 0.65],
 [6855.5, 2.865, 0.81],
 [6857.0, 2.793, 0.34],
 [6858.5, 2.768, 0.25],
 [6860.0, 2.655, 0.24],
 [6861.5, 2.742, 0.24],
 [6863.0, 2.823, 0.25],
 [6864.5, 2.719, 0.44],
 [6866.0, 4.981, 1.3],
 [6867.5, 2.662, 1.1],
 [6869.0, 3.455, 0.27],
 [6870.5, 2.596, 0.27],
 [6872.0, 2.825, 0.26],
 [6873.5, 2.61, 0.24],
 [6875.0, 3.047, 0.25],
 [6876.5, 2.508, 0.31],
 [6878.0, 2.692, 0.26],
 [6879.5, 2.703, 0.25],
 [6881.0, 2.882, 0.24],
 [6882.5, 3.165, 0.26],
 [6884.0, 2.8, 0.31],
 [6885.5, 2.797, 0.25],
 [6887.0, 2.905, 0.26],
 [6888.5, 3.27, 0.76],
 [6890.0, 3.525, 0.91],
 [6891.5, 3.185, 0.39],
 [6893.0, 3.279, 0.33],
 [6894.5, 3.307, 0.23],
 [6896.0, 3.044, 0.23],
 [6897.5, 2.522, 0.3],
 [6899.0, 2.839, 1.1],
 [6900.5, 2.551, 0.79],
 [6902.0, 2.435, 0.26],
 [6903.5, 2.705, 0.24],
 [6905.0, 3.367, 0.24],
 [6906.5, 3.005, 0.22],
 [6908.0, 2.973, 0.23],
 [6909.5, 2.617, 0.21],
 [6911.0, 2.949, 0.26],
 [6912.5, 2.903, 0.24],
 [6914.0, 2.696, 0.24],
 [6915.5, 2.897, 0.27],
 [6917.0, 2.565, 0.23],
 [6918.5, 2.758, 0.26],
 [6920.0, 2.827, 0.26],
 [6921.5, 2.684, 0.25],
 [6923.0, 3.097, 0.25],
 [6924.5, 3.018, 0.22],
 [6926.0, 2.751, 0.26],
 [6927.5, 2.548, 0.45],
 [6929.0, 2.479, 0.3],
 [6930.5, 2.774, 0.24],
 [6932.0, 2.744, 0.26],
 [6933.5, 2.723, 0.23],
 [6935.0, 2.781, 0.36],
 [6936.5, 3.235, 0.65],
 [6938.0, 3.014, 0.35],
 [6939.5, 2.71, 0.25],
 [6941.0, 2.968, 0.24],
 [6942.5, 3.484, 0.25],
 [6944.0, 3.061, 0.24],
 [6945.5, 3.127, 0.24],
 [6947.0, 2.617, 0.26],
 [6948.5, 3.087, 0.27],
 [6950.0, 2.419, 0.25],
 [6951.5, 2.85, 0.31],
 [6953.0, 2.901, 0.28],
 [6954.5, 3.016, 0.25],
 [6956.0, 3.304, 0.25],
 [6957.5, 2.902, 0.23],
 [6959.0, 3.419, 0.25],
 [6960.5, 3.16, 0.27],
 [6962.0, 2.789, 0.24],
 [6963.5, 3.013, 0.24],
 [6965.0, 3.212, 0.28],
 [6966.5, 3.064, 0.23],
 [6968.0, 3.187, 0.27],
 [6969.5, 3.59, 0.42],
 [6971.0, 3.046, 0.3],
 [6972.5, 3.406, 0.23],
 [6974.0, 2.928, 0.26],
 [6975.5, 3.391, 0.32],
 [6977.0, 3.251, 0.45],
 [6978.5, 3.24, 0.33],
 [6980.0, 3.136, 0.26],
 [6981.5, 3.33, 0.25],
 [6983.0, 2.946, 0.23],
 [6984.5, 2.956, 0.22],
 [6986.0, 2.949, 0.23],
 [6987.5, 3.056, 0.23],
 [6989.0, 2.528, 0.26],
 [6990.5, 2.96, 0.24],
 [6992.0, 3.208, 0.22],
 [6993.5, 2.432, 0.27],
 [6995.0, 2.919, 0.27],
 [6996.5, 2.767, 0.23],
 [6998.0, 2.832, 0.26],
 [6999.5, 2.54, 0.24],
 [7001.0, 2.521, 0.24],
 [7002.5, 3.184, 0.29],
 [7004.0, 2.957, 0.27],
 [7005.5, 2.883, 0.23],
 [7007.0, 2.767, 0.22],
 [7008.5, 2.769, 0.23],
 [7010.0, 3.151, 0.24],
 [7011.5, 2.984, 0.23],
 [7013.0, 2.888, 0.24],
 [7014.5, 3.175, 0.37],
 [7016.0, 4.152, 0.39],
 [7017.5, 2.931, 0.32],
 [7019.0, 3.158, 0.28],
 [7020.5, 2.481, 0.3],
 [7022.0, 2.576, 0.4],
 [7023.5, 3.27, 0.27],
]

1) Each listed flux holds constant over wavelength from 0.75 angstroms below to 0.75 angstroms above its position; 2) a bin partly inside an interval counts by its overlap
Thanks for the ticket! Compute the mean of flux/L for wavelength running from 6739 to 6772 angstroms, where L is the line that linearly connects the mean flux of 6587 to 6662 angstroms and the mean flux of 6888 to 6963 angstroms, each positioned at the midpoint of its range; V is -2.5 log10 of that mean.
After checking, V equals 0.12 mag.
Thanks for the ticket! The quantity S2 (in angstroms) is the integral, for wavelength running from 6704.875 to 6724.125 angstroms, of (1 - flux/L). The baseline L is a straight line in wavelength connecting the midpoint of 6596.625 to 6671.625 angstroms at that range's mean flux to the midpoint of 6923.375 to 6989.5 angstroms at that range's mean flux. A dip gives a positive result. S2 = 0.42 angstroms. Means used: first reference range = 2.93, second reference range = 3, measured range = 2.88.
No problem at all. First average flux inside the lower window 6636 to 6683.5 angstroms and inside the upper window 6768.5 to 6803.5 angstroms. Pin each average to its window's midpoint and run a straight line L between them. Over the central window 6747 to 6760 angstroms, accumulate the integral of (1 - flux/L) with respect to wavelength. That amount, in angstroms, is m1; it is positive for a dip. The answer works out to 0.9 angstroms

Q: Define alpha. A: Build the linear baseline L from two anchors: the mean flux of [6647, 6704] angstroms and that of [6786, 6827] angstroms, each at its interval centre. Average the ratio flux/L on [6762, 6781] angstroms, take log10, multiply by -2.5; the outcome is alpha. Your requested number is 0.15 mag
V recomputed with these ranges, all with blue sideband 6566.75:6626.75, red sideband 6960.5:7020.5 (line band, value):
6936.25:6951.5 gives 0.02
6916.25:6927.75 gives 0.09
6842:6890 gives 0.04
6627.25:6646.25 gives 0.09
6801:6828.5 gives 0.06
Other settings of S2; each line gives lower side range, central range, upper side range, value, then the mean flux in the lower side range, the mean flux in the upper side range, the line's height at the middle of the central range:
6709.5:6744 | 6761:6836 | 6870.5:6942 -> 3.6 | 3.01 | 2.86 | 2.95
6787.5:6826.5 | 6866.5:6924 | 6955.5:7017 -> 1.2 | 2.87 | 3.04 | 2.95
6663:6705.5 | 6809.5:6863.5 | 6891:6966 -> 1.6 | 2.94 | 2.91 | 2.92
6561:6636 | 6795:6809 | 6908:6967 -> 0.3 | 3.08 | 2.9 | 2.97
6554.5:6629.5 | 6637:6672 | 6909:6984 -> 2.1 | 3.1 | 2.97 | 3.08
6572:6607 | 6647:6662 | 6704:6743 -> -0.1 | 2.99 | 2.97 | 2.98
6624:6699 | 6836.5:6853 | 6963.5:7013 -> 1.9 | 2.92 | 3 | 2.97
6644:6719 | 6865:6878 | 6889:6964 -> -0.6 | 2.92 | 2.91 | 2.92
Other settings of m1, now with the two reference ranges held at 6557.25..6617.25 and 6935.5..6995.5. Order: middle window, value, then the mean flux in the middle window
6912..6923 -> 0.99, 2.78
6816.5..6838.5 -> 1.79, 2.83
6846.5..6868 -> 1.04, 2.92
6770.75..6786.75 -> 0.80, 2.94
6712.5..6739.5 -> 1.19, 2.97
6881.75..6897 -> -0.26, 3.12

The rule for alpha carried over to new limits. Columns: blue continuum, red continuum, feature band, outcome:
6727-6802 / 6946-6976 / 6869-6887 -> 0.048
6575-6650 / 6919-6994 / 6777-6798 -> 0.022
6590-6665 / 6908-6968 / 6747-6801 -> 0.076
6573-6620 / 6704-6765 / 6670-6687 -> -0.001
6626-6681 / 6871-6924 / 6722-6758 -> -0.004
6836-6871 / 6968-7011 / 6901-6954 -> 0.027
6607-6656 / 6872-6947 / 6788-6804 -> -0.020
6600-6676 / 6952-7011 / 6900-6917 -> 0.066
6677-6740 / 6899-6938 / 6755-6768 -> 0.381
